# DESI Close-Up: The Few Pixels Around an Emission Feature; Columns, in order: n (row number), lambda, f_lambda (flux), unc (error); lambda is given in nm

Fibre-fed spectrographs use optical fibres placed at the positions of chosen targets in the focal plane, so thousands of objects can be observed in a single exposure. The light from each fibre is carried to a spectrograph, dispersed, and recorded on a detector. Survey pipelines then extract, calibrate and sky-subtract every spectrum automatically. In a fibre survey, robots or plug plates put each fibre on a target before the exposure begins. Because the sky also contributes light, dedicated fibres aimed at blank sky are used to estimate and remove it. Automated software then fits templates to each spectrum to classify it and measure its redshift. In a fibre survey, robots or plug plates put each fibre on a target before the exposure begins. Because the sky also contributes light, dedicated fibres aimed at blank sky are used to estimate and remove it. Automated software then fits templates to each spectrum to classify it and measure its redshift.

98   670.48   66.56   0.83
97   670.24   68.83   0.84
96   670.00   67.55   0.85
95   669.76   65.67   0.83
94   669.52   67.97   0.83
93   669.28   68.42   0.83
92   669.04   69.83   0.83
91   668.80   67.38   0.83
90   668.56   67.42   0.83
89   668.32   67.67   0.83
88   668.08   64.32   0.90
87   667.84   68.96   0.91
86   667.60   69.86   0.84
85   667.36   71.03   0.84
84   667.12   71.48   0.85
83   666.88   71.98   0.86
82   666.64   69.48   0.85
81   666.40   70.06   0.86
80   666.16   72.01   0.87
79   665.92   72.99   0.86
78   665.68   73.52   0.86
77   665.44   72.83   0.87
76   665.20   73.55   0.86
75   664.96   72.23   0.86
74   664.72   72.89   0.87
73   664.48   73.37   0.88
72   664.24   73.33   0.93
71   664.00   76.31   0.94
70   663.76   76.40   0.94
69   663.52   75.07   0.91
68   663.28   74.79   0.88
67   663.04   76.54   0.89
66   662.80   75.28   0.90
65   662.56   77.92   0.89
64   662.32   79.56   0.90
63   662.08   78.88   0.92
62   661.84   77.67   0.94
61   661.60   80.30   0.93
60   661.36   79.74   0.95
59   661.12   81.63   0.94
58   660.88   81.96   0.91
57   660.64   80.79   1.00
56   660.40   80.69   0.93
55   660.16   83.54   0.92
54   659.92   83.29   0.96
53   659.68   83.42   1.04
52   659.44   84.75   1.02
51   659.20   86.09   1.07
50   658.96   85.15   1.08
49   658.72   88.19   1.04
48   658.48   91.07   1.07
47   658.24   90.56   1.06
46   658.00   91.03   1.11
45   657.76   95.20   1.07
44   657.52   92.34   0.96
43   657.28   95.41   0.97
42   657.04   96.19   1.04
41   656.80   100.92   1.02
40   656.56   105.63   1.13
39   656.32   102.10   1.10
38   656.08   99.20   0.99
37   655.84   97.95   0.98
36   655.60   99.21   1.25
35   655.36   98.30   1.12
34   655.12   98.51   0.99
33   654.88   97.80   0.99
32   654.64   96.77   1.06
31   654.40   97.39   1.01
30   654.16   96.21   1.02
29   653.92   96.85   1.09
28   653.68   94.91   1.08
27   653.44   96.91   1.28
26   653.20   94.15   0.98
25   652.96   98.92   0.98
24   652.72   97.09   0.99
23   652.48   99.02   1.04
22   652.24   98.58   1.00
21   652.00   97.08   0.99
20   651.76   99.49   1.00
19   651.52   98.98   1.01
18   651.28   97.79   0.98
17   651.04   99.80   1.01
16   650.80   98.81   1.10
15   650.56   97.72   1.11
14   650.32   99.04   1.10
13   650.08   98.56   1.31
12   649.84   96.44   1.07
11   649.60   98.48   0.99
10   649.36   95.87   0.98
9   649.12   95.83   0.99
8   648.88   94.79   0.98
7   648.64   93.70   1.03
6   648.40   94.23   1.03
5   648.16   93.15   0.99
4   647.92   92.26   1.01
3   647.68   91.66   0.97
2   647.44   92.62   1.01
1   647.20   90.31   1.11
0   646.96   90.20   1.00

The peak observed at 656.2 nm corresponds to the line C III]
